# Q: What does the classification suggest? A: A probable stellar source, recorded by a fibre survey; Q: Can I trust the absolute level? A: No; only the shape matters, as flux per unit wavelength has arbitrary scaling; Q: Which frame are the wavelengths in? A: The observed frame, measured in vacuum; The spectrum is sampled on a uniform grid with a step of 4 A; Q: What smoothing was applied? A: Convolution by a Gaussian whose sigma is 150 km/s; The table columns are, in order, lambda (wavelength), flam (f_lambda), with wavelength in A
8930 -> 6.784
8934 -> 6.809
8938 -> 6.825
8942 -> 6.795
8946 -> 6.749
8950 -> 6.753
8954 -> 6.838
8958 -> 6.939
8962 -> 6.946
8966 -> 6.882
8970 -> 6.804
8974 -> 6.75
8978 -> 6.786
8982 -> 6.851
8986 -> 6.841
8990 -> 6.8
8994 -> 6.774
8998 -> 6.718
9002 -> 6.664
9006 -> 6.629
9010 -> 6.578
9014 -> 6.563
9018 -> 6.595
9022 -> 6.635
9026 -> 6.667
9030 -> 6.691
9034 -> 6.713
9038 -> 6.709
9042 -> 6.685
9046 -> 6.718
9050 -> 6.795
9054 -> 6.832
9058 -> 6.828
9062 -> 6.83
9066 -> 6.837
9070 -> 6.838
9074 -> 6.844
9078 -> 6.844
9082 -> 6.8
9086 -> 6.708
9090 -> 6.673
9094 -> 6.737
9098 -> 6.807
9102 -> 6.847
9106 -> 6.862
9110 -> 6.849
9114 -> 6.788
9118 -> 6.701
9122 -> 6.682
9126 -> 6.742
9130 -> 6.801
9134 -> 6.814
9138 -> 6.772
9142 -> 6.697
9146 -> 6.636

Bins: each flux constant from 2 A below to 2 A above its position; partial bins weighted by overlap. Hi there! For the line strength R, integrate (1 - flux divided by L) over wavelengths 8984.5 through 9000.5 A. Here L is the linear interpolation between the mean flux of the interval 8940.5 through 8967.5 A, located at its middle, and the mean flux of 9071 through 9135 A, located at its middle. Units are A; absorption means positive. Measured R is 0.1 A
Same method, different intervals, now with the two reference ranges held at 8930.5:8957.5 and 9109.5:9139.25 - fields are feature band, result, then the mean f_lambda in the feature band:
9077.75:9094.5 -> 0.1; 6.74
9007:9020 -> 0.4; 6.58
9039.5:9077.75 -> -0.1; 6.8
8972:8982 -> 0.0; 6.78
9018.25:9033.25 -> 0.3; 6.66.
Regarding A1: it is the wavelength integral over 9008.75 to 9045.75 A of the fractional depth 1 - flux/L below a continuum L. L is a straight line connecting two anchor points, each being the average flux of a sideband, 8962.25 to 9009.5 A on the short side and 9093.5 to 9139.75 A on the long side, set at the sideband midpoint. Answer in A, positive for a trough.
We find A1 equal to 0.7 A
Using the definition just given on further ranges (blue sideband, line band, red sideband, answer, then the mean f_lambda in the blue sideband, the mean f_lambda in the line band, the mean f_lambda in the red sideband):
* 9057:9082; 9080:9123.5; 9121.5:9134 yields 0.2 A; 6.83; 6.77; 6.76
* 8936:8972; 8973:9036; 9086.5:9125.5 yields 1.0 A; 6.84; 6.7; 6.77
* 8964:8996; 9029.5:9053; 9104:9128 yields 0.2 A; 6.81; 6.73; 6.77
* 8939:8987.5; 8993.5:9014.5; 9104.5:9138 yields 0.5 A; 6.83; 6.65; 6.78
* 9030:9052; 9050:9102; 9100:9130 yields -0.4 A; 6.72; 6.8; 6.78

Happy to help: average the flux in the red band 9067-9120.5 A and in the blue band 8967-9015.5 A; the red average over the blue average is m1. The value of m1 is 1.01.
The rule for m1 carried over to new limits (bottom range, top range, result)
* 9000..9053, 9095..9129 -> 1.02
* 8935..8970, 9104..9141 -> 0.99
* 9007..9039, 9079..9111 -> 1.02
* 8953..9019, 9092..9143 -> 1.00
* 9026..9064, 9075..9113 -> 1.01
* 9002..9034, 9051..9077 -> 1.03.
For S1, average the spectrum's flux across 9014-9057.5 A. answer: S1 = 6.7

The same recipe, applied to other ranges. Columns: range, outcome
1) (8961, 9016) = 6.75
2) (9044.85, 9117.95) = 6.8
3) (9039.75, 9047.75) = 6.7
